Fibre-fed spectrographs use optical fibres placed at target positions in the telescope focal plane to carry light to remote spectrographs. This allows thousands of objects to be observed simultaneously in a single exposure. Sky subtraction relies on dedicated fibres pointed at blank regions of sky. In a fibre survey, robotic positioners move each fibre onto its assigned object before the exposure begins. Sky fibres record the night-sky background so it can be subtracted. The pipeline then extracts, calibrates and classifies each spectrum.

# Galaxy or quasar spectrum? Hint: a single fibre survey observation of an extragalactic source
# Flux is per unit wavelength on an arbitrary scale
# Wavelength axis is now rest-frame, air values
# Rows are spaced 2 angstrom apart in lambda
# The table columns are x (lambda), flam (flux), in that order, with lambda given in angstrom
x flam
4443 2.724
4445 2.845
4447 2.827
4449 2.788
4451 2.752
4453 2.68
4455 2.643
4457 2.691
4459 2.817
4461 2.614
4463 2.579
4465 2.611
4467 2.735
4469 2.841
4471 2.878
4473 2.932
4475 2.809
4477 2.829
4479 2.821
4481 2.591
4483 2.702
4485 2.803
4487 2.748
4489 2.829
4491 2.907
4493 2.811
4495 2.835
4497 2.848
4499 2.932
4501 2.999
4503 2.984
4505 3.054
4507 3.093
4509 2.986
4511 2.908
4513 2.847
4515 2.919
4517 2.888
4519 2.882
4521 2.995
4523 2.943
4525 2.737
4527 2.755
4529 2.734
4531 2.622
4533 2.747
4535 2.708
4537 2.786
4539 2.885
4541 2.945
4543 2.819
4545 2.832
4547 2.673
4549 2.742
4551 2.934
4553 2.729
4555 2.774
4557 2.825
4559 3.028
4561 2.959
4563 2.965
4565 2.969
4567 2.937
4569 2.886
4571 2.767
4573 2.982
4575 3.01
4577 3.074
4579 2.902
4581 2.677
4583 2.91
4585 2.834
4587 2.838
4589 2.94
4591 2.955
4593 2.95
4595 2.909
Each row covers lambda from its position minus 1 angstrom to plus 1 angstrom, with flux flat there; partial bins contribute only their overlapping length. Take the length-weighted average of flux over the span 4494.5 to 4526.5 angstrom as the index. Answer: 2.93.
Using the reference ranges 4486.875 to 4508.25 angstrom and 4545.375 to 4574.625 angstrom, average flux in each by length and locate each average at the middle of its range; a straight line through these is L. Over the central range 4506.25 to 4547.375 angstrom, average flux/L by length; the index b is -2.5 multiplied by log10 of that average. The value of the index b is 0.02 mag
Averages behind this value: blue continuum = 2.92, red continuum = 2.87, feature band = 2.84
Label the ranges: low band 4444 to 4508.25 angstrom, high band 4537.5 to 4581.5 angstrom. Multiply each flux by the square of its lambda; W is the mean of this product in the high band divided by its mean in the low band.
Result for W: 1.06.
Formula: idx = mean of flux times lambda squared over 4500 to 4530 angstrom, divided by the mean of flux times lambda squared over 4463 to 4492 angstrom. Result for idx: 1.1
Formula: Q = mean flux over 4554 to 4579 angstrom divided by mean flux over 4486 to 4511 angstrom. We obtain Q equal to 1.00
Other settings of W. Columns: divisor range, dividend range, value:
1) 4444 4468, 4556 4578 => 1.14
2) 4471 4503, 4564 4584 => 1.07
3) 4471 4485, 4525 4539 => 1.01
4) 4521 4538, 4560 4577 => 1.08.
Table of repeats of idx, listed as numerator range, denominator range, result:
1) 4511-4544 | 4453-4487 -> 1.06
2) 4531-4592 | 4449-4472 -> 1.10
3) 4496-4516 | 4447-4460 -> 1.11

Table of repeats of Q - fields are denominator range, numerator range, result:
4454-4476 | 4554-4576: 1.06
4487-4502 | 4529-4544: 0.97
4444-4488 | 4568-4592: 1.05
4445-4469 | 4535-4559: 1.04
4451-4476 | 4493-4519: 1.07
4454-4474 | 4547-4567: 1.05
